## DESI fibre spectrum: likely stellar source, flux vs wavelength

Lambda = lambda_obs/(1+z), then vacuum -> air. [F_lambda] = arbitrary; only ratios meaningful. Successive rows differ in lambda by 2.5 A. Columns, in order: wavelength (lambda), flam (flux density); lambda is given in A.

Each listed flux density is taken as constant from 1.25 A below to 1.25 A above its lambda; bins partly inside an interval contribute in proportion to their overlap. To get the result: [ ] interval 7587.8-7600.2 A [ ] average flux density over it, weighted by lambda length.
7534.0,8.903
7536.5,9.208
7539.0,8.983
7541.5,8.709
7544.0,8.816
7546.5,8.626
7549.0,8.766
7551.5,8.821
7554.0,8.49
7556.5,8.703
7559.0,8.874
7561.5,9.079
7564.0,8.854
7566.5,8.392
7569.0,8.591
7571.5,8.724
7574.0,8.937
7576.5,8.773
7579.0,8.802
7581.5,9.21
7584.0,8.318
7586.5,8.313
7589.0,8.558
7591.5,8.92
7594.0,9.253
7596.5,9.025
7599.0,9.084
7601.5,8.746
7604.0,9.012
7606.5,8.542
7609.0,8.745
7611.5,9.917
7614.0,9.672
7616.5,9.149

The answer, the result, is 8.97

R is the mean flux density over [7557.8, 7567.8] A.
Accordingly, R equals 8.8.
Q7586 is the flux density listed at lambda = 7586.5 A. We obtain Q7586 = 8.313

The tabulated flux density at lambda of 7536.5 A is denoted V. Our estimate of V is 9.208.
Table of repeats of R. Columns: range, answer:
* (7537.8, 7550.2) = 8.78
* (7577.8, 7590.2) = 8.64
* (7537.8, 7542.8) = 8.84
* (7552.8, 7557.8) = 8.6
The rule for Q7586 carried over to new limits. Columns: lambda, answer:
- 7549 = 8.766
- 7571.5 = 8.724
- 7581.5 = 9.21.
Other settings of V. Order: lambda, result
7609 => 8.745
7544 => 8.816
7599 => 9.084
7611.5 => 9.917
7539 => 8.983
